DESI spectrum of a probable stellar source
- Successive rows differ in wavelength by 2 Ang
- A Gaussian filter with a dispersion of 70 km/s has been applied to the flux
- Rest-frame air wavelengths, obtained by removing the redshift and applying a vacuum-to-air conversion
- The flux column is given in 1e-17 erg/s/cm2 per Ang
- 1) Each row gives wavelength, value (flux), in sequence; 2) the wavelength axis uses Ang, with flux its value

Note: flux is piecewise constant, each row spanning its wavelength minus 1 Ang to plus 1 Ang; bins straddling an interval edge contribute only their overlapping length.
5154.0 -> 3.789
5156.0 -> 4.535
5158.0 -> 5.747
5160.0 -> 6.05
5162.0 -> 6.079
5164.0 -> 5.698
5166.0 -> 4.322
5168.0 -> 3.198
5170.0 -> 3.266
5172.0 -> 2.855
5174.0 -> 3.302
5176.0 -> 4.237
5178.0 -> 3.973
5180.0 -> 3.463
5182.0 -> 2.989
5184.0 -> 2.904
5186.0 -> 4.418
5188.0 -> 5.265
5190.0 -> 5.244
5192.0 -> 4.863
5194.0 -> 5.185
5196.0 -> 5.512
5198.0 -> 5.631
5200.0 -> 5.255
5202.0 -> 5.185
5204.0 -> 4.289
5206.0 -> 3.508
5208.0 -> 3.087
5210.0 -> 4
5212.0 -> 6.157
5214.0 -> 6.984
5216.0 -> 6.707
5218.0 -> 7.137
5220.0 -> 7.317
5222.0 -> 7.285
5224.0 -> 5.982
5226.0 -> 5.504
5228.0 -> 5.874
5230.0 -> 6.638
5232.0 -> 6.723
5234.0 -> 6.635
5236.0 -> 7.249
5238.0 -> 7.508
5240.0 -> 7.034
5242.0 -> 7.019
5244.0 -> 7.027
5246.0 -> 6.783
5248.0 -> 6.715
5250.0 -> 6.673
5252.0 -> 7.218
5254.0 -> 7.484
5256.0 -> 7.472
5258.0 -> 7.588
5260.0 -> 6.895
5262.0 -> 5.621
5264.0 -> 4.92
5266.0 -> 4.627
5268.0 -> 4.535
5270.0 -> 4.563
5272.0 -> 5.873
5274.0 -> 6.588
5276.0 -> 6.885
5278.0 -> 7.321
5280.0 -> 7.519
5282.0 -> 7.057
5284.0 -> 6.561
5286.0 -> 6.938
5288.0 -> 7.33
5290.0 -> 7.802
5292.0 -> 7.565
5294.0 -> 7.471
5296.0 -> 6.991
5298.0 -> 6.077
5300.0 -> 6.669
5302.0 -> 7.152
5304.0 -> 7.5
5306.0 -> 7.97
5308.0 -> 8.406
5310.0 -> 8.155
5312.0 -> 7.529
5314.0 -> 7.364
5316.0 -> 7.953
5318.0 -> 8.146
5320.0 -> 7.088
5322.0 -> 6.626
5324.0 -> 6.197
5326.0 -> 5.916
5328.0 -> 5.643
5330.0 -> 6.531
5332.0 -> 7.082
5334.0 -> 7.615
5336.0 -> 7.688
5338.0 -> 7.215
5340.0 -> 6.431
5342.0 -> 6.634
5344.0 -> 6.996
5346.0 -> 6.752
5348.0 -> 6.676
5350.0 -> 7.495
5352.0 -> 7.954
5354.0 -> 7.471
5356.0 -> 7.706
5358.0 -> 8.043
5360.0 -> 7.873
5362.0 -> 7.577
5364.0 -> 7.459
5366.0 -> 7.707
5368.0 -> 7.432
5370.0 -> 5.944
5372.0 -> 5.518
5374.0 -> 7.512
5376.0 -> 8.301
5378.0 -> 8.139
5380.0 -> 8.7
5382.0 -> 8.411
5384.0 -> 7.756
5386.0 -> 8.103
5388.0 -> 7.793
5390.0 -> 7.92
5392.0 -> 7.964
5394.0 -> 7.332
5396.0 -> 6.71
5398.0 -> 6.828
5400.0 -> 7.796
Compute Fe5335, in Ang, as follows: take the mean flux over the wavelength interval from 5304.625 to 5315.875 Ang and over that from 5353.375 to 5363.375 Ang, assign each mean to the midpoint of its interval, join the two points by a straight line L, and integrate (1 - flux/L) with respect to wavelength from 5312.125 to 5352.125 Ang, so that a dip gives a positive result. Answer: 4.2 Ang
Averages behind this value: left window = 7.88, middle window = 6.99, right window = 7.73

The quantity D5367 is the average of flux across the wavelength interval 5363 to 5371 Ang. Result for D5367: 7.14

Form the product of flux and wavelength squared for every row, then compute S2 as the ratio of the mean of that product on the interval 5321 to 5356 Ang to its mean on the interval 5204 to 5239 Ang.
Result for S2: 1.19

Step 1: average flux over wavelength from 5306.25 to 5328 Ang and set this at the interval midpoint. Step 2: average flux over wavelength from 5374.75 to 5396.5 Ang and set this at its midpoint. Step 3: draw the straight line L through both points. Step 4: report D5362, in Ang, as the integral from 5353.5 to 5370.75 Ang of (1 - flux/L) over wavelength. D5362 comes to 0.5 Ang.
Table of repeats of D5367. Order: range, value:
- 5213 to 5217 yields 6.85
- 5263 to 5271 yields 4.66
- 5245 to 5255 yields 6.97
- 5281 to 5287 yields 6.85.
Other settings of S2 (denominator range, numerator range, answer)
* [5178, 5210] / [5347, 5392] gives 1.84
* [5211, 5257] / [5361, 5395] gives 1.18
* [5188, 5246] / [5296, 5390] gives 1.29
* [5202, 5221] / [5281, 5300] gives 1.34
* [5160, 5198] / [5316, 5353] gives 1.70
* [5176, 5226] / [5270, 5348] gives 1.44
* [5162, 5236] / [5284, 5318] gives 1.52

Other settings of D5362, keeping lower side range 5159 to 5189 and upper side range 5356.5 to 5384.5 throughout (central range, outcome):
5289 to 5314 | -4.1 Ang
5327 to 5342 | 0.2 Ang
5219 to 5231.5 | -3.5 Ang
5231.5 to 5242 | -3.6 Ang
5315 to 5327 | -0.5 Ang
